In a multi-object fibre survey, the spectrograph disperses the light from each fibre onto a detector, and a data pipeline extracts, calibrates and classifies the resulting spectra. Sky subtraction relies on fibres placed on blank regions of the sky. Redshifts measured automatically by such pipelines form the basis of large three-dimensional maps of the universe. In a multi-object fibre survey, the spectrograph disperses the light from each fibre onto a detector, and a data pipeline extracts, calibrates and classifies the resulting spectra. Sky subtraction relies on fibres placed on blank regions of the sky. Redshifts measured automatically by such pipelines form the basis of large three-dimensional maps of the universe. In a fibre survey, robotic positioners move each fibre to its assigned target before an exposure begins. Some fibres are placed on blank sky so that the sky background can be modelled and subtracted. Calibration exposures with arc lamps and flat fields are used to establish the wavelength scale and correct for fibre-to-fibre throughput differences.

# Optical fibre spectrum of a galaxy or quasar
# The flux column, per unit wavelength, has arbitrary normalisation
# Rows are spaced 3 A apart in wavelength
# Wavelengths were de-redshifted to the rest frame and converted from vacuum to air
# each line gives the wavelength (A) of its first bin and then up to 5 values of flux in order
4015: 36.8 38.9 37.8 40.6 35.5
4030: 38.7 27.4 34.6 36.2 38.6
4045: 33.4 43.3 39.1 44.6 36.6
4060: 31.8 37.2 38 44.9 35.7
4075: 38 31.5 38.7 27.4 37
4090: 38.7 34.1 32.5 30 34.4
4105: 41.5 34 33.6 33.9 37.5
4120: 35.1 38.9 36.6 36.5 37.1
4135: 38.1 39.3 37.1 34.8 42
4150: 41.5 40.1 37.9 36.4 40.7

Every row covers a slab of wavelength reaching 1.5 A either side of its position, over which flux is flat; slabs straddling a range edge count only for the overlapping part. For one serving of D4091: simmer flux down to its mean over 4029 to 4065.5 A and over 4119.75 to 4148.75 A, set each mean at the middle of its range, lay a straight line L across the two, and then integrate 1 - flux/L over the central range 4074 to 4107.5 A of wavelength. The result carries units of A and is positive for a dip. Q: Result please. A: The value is 2.18 A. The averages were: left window 36.8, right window 37.7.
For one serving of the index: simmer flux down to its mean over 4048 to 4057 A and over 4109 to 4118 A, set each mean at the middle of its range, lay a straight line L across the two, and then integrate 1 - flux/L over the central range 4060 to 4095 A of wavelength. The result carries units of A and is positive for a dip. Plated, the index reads 2.2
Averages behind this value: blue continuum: 41.2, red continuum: 34.8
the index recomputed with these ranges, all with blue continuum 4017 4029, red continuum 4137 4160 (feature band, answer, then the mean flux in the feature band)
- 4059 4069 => 0.3 A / 37.2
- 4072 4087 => 1.6 A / 34.4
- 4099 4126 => 1.9 A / 35.8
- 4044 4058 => -0.5 A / 39.7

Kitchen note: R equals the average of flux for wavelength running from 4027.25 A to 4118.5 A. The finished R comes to 36.1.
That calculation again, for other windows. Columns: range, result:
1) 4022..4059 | 37.3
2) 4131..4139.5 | 38.2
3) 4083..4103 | 33.6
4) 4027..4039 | 34.1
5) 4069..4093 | 35.8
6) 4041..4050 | 38.5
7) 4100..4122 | 35.7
